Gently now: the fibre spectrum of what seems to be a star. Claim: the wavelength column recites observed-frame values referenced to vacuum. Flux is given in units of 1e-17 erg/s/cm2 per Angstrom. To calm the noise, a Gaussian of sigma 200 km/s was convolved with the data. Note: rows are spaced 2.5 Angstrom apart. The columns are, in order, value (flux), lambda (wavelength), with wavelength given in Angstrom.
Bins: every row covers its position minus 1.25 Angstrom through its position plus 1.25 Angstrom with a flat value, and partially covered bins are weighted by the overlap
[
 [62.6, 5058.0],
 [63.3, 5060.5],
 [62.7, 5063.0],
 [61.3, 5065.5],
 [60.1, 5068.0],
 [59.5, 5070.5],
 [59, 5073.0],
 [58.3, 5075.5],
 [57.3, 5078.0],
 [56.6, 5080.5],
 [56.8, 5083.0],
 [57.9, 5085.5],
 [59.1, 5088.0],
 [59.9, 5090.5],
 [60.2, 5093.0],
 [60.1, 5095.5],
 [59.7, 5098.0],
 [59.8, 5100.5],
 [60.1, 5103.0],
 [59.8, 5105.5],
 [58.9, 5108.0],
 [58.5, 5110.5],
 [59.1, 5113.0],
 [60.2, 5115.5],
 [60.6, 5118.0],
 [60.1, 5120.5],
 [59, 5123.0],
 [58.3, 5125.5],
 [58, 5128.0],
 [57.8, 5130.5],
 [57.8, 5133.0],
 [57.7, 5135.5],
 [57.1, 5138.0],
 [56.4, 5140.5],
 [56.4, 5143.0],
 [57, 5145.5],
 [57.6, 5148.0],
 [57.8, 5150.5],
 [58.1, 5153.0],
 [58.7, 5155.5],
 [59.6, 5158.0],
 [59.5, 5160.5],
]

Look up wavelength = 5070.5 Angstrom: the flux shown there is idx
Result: 59.5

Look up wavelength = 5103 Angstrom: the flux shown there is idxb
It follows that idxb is 60.1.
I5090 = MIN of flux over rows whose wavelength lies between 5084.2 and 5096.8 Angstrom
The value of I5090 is 57.9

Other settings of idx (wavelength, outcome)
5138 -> 57.1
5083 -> 56.8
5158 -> 59.6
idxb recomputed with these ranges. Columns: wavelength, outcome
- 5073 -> 59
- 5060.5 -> 63.3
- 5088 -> 59.1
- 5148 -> 57.6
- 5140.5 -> 56.4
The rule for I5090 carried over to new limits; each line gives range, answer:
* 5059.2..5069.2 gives 60.1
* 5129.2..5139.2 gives 57.1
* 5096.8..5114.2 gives 58.5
